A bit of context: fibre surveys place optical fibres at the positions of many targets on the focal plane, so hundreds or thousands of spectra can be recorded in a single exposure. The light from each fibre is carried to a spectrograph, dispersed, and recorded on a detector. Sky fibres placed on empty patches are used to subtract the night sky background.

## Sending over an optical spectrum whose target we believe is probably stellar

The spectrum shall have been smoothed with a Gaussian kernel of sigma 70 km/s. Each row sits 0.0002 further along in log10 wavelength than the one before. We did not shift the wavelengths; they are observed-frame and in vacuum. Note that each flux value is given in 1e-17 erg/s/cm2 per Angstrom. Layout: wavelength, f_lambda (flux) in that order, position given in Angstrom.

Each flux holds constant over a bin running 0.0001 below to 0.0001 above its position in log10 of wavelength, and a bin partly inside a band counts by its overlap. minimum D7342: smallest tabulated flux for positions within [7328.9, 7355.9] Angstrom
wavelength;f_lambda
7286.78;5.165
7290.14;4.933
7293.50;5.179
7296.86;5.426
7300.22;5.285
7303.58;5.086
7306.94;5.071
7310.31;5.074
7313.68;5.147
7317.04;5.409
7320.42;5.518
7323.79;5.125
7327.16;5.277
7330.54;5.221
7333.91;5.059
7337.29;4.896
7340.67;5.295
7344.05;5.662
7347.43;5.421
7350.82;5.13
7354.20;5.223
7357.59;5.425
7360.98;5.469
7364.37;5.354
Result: 4.896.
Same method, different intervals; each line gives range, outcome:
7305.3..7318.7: 5.071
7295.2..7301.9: 5.285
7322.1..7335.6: 5.059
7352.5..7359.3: 5.223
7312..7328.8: 5.125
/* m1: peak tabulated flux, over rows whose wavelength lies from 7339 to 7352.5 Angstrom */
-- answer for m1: 5.662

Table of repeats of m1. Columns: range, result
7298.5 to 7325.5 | 5.518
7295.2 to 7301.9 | 5.426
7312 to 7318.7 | 5.409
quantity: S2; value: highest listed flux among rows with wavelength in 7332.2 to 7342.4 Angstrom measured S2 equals 5.295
